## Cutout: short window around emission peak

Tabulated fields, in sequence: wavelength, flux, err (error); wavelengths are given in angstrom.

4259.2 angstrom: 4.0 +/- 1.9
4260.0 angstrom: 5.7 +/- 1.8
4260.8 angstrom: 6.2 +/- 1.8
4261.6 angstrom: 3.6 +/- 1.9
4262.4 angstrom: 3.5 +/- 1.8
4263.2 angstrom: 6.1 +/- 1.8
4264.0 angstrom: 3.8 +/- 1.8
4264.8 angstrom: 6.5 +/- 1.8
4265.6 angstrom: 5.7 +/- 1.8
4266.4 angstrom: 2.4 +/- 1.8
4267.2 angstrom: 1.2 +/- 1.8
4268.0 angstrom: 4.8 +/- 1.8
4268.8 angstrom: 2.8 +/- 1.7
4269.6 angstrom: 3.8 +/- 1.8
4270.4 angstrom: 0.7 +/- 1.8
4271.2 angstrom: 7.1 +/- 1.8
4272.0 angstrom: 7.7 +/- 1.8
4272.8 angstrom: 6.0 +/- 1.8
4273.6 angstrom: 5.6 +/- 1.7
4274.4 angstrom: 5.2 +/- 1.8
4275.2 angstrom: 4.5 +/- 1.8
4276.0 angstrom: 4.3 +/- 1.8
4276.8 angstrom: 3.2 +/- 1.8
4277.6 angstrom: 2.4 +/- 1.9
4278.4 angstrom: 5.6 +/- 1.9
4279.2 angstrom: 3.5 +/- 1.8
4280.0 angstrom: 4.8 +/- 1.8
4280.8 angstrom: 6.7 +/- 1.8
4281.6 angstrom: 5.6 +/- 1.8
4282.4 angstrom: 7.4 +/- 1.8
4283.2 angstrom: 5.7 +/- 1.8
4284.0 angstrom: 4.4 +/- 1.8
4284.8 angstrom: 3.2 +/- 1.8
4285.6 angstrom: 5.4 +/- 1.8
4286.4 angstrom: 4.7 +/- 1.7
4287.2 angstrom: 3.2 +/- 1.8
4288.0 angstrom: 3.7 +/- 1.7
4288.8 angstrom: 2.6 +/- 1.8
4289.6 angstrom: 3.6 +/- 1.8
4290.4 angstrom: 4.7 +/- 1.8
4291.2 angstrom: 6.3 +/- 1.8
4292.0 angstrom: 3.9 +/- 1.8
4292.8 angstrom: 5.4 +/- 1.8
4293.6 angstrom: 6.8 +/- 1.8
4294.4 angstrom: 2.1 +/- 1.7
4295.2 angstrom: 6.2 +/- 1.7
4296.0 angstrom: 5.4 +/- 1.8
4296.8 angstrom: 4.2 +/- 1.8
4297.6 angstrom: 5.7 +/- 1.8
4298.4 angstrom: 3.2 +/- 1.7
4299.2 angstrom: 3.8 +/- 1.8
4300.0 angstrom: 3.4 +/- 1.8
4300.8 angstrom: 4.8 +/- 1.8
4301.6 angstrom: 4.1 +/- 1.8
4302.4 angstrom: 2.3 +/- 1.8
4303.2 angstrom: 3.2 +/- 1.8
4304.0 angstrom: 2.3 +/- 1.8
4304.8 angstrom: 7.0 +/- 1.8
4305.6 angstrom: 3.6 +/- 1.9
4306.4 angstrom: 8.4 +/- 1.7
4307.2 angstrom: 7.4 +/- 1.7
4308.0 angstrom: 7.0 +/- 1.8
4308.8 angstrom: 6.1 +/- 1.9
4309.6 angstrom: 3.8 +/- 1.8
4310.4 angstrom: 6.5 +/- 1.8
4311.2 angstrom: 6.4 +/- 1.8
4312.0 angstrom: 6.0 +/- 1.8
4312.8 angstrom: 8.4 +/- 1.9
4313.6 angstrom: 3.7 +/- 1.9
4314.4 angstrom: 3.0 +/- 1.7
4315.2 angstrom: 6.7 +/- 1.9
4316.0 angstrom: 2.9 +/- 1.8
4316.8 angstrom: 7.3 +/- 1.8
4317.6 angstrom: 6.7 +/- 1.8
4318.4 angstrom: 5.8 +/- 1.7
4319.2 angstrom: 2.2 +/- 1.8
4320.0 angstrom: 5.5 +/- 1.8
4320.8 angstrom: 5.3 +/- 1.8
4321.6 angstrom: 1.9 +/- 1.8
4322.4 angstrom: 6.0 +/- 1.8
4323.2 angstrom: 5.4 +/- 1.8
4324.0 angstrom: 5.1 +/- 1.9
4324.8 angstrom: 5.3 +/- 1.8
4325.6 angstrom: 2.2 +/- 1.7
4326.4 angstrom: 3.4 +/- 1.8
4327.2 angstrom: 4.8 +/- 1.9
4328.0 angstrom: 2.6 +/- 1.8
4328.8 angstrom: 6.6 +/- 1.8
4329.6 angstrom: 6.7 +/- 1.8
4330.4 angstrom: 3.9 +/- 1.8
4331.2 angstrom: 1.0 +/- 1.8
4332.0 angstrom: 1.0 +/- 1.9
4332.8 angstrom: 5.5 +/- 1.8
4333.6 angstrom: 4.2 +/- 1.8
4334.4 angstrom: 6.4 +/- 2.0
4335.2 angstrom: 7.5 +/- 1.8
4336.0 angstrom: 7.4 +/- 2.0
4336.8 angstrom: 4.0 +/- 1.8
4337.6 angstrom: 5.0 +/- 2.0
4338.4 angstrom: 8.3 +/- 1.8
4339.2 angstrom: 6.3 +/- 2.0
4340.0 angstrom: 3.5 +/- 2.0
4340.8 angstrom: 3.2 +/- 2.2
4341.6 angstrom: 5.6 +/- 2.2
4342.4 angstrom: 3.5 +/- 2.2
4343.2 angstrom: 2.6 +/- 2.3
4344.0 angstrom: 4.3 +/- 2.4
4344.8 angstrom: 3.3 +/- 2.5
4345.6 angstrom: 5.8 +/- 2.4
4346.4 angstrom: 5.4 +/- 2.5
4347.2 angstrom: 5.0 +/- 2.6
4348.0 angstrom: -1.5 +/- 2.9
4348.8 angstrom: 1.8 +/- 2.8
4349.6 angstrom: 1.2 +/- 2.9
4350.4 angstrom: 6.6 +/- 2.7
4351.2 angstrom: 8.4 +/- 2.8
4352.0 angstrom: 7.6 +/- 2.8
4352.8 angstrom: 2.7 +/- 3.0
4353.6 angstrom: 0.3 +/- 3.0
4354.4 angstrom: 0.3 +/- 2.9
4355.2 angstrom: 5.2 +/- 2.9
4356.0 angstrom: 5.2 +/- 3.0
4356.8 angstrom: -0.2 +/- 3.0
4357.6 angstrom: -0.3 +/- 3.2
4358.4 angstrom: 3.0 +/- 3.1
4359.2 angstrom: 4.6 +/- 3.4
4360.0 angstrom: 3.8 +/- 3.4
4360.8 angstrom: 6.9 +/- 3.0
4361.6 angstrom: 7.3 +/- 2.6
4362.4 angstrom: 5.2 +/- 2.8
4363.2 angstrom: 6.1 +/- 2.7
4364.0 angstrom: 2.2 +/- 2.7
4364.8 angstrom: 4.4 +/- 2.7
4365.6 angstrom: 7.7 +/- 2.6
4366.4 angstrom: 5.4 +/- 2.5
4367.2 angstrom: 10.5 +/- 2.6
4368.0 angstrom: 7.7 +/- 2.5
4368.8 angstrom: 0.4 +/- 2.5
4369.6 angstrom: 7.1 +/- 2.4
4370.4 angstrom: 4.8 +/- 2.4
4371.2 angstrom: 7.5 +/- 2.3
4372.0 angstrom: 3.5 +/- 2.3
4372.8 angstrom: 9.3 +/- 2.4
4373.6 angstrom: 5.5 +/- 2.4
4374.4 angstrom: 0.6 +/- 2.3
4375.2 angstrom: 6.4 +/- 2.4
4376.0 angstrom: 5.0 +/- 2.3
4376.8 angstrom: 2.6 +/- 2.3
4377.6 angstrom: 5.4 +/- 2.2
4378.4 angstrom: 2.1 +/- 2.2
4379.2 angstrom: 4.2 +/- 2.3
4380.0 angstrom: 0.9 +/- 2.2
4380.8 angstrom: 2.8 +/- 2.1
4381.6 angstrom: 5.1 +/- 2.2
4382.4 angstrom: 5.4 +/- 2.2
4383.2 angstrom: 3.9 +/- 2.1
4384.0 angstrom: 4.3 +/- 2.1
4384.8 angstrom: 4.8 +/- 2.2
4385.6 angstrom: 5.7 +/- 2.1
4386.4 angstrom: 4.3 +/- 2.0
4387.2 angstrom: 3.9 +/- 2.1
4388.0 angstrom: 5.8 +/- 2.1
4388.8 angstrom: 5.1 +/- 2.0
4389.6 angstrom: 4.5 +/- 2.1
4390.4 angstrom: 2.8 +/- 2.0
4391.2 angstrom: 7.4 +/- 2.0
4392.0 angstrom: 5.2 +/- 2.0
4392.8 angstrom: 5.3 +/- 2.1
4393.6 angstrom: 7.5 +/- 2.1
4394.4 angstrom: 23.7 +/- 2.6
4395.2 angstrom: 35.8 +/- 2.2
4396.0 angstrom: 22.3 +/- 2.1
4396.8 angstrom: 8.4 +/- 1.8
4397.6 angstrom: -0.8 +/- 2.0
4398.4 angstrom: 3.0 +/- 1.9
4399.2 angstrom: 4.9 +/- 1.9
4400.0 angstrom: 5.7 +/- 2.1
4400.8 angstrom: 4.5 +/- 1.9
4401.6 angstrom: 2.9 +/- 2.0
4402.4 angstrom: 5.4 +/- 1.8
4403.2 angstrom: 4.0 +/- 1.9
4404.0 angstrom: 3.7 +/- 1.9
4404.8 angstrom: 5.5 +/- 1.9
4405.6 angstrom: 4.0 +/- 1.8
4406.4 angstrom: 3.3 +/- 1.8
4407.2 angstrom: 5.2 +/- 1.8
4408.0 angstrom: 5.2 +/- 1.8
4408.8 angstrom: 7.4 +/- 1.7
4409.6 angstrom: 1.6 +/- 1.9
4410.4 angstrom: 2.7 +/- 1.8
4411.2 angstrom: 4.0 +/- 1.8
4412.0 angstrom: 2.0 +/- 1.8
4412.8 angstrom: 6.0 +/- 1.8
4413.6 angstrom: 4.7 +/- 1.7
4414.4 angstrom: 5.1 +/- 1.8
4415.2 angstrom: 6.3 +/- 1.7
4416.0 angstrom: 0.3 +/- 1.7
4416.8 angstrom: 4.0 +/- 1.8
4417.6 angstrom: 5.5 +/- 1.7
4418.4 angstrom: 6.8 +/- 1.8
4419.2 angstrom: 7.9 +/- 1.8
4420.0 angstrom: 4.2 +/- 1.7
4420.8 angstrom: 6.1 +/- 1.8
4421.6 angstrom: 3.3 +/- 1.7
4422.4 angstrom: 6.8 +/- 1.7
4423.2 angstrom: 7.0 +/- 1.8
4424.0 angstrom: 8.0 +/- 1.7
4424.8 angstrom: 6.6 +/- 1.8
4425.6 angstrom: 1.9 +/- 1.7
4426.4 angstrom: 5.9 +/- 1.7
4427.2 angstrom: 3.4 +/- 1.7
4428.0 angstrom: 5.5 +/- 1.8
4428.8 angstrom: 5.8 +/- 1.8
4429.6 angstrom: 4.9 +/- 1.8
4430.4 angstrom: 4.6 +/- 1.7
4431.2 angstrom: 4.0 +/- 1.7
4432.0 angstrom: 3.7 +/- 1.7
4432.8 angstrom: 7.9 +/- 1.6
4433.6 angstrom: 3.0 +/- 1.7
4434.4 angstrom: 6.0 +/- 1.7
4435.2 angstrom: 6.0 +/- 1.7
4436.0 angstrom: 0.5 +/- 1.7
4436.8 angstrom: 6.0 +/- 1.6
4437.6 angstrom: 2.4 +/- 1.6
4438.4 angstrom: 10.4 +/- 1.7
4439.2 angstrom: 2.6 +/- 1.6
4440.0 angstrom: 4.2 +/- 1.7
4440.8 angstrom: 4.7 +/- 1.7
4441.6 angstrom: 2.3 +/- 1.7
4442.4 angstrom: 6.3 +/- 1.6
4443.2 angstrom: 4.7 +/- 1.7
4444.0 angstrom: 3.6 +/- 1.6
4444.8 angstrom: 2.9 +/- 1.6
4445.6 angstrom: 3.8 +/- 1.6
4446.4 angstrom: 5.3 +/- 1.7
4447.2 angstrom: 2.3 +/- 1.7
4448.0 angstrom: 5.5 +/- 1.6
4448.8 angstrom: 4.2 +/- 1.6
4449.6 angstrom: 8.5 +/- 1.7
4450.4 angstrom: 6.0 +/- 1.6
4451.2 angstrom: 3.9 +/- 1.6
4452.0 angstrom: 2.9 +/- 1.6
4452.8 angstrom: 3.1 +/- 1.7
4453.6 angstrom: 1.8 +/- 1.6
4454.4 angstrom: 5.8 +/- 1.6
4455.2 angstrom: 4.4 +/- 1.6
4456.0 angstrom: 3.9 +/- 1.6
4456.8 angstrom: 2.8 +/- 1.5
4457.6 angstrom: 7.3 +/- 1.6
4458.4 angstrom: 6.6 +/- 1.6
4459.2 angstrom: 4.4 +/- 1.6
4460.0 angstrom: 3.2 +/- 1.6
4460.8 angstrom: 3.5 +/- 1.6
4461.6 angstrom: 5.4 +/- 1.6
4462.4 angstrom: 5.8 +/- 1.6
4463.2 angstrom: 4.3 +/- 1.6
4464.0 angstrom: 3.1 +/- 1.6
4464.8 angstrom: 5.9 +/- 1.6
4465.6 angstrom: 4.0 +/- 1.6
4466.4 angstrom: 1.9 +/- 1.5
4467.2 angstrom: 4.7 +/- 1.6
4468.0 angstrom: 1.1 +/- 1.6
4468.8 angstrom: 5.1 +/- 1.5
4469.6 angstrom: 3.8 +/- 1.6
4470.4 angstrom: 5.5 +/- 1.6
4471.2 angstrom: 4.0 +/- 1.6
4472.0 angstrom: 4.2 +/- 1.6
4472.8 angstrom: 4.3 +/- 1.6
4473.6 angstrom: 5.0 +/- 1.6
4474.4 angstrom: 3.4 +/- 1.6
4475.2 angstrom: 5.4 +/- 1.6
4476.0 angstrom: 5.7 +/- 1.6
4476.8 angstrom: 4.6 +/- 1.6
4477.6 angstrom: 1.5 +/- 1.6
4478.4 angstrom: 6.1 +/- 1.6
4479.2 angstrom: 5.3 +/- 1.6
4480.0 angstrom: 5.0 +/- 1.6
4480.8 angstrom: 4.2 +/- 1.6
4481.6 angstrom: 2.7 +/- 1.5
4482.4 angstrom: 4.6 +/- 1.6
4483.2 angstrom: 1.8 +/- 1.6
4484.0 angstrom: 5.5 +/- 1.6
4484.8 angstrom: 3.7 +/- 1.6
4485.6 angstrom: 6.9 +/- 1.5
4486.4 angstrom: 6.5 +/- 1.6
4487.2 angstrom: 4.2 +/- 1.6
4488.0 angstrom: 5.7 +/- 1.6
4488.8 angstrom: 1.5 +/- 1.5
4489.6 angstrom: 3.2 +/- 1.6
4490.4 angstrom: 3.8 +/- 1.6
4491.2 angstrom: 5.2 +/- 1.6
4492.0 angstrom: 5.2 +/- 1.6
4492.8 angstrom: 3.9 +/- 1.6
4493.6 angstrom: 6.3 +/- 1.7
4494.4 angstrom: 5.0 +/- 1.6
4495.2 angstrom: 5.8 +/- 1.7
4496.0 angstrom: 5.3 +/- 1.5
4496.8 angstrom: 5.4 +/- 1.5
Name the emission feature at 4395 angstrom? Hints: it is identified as H-gamma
